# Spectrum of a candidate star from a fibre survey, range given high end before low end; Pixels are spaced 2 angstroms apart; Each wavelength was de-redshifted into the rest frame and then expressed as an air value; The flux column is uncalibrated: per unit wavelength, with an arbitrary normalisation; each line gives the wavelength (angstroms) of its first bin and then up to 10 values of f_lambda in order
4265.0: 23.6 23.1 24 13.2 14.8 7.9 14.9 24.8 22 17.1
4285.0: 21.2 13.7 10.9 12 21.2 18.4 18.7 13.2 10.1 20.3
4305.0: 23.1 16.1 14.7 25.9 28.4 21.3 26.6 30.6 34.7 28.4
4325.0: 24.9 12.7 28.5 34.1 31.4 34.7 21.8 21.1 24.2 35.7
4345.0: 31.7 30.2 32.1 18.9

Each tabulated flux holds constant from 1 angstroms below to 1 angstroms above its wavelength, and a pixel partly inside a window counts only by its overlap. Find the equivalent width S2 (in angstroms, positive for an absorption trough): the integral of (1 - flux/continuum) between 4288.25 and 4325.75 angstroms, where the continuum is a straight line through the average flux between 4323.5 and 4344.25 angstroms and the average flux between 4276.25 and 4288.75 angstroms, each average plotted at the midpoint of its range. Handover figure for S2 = 3.0 angstroms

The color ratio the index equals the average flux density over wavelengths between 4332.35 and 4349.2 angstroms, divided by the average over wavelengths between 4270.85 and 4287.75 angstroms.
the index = 1.72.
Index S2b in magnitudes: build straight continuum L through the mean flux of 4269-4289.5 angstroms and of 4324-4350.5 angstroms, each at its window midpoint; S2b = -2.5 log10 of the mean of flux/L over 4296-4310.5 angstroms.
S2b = 0.25 mag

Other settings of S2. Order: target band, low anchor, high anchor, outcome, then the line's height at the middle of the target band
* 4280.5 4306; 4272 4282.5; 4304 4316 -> 2.87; 19.2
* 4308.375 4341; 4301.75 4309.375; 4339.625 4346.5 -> -2.87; 24.4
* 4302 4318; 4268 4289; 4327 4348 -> 0.82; 23.2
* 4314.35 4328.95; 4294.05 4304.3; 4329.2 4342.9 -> -1.46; 23.7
